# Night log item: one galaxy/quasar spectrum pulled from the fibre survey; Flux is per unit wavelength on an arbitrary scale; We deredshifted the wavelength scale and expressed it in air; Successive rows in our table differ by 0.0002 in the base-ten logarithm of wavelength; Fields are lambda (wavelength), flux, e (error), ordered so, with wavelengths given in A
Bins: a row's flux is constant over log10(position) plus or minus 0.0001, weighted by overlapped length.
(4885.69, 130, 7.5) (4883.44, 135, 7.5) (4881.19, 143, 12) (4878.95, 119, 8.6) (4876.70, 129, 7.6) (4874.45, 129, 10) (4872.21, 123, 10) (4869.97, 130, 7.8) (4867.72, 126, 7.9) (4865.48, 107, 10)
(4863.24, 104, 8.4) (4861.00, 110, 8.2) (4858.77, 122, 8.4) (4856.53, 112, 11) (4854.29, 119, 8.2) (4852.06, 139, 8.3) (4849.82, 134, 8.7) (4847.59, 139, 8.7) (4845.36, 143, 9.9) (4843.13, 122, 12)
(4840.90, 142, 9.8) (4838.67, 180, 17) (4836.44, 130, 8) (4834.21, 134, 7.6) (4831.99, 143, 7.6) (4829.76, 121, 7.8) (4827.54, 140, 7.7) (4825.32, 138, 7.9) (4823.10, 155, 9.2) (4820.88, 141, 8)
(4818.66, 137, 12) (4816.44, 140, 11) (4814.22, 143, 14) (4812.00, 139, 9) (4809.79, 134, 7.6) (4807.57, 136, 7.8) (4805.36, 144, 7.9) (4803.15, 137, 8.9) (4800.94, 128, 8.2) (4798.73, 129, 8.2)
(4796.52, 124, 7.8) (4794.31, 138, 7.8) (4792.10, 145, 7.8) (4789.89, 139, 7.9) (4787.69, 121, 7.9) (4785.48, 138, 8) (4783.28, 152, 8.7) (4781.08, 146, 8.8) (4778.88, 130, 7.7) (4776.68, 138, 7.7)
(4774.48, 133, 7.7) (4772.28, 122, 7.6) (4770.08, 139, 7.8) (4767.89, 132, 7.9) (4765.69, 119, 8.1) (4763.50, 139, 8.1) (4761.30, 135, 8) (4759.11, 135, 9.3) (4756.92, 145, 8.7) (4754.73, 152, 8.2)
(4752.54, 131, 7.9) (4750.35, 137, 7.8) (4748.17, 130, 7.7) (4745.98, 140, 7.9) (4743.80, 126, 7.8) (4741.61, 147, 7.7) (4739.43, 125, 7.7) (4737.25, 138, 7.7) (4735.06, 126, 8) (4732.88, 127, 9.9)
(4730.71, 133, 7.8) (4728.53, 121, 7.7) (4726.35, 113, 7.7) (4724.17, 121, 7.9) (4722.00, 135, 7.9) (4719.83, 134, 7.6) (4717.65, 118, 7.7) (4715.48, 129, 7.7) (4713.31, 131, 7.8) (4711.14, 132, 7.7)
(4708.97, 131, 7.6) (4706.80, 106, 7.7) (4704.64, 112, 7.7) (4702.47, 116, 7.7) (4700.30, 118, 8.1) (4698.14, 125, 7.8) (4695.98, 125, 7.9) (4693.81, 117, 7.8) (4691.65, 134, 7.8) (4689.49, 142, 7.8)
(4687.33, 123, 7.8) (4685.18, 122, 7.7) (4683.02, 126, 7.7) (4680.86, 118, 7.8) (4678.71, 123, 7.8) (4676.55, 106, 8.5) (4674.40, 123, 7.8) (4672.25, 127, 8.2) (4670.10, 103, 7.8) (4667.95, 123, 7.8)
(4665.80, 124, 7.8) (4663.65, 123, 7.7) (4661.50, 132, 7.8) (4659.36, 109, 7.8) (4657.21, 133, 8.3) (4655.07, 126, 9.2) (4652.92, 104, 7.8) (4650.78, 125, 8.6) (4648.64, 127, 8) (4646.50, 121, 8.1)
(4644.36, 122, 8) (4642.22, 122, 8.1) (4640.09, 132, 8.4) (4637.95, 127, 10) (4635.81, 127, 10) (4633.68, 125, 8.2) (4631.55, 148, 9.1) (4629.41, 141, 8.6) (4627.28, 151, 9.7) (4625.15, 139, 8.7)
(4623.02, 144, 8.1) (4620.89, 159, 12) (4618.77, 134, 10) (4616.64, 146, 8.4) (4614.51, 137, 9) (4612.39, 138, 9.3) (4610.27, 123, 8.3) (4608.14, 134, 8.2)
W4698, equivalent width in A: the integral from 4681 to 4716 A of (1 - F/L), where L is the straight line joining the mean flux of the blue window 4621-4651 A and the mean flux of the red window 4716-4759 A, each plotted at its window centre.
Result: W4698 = 2.2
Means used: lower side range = 133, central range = 124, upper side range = 132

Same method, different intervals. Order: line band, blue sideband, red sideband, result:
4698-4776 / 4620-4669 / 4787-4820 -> 2.3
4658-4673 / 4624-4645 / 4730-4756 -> 1.5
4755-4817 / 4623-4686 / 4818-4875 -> -3.0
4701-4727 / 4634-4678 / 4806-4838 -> 0.9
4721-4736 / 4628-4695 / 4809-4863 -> 0.4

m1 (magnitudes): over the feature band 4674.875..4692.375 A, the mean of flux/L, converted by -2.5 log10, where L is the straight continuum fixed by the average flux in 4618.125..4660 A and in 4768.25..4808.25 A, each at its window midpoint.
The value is 0.07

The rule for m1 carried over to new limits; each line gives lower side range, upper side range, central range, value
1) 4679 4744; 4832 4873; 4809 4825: -0.11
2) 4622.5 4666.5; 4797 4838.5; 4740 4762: -0.03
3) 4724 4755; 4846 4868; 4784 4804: -0.06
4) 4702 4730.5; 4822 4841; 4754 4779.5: -0.02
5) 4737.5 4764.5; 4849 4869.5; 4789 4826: -0.09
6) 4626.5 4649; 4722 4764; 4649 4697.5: 0.08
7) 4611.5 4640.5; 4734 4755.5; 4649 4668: 0.13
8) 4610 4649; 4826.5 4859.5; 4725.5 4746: 0.05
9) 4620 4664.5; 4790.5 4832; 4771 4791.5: 0.00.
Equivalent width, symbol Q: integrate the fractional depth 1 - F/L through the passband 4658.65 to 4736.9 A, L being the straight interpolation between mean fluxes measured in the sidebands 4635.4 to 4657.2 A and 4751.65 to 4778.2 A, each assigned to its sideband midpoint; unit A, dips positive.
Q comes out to 3.2 A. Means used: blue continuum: 124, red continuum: 135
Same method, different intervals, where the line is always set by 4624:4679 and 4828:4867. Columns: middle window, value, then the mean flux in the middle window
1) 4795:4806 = -0.3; 132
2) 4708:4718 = -0.2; 129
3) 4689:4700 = -0.1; 127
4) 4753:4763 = -1.0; 141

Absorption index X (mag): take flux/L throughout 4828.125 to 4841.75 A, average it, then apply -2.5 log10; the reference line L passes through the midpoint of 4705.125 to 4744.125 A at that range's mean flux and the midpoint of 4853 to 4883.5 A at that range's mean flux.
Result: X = -0.15 mag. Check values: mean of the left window 127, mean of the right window 122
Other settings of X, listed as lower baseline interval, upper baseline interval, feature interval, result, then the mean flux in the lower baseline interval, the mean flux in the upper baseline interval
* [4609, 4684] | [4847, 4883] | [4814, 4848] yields -0.13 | 128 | 124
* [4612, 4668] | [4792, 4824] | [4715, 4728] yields 0.08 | 131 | 138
